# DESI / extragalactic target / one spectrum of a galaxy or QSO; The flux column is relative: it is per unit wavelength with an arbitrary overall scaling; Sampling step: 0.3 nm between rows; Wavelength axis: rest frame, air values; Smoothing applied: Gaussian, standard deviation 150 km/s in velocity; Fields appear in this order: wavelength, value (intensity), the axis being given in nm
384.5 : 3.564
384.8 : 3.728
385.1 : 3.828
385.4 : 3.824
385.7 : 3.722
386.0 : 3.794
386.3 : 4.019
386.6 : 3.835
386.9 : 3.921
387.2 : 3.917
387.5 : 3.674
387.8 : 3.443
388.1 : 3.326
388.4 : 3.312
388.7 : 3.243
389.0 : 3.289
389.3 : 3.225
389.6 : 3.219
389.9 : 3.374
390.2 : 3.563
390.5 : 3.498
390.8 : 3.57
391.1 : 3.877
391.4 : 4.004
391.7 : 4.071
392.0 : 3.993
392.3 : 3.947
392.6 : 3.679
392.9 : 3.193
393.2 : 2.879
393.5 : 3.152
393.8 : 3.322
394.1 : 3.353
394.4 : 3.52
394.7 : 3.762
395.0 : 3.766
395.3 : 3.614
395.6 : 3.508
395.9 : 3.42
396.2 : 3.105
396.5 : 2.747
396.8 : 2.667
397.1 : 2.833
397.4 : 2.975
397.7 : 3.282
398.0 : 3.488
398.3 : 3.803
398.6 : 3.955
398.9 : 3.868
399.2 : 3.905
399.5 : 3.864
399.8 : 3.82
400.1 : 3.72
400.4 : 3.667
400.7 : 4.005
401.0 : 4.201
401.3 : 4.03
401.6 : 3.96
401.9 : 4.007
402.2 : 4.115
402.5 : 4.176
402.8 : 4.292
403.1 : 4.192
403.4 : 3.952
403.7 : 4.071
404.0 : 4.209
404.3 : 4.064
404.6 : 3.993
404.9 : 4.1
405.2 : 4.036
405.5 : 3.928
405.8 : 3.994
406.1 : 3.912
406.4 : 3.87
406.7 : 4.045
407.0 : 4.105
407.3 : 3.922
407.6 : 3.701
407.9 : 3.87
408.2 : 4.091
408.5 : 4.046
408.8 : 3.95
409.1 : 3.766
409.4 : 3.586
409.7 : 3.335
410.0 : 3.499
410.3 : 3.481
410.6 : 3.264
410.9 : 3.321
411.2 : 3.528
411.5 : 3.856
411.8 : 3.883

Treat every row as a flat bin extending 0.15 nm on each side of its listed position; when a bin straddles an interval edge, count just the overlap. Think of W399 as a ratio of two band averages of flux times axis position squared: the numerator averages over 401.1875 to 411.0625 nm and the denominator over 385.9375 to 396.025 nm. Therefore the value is 1.18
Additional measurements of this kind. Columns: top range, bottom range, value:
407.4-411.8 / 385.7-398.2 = 1.15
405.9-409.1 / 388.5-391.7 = 1.23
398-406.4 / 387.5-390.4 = 1.27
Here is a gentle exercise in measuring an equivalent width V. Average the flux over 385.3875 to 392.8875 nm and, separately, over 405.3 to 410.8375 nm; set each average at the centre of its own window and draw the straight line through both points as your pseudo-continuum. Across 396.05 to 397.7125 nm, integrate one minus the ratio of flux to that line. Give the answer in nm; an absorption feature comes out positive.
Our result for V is 0.358 nm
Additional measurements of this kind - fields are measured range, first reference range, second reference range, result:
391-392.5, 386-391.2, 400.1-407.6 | -0.13 nm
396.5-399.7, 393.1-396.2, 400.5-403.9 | 0.26 nm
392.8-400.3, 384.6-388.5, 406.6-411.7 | 0.60 nm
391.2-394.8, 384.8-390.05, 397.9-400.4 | 0.11 nm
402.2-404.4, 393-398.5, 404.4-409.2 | -0.23 nm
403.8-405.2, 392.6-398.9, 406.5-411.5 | -0.19 nm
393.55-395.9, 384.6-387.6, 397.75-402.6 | 0.21 nm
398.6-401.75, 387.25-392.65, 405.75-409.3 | -0.10 nm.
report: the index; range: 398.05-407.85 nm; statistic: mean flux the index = 3.98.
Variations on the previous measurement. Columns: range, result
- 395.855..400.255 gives 3.43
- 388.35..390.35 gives 3.32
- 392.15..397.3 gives 3.32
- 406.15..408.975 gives 3.95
